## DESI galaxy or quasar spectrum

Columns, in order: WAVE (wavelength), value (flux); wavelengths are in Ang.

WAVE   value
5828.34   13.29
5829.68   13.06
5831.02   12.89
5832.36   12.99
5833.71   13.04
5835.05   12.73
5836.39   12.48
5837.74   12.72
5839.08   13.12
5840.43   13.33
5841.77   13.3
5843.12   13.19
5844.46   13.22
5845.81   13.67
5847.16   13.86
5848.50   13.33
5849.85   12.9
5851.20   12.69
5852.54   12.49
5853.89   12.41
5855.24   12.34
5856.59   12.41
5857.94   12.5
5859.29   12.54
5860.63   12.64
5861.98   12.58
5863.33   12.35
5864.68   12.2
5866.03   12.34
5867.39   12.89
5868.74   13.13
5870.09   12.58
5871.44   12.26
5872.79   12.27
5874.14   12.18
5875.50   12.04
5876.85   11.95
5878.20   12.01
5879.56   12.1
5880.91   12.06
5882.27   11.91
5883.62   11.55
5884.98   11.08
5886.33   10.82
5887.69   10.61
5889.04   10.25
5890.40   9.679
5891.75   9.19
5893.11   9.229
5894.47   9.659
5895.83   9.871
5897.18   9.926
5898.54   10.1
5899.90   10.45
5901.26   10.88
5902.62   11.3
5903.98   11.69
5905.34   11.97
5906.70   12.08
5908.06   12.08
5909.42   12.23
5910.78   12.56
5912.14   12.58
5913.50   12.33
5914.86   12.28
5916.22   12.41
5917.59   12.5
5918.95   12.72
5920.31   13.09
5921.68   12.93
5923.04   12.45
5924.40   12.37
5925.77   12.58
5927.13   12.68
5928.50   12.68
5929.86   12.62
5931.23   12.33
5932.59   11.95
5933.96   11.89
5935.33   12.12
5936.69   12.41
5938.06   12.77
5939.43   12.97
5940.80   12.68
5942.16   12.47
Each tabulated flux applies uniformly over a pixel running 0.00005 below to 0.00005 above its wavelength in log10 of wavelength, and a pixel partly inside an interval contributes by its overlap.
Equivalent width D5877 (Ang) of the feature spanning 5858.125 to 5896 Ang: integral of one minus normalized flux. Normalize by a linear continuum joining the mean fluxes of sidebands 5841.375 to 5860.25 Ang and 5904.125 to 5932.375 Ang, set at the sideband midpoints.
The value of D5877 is 3.4 Ang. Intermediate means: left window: 12.9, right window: 12.5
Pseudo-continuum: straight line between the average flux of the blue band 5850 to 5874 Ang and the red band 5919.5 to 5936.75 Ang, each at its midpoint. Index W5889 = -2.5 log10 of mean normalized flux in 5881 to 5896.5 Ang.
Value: 0.20 mag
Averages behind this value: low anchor 12.5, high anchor 12.5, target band 10.4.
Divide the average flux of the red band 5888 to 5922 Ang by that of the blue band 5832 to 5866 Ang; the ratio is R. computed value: 0.88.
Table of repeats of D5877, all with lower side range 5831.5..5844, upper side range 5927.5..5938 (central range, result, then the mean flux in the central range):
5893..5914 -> 2.18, 11.2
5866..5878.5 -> 0.37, 12.4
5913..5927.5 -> -0.19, 12.6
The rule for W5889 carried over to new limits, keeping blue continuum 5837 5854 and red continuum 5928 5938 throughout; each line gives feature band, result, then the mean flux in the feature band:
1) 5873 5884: 0.07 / 12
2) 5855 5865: 0.04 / 12.5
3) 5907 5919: 0.01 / 12.4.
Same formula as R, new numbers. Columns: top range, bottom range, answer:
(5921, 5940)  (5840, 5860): 0.96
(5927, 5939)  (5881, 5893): 1.16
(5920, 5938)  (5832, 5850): 0.95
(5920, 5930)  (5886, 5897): 1.28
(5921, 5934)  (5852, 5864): 1.00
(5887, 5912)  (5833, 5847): 0.82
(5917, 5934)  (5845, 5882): 1.00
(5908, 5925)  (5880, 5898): 1.20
